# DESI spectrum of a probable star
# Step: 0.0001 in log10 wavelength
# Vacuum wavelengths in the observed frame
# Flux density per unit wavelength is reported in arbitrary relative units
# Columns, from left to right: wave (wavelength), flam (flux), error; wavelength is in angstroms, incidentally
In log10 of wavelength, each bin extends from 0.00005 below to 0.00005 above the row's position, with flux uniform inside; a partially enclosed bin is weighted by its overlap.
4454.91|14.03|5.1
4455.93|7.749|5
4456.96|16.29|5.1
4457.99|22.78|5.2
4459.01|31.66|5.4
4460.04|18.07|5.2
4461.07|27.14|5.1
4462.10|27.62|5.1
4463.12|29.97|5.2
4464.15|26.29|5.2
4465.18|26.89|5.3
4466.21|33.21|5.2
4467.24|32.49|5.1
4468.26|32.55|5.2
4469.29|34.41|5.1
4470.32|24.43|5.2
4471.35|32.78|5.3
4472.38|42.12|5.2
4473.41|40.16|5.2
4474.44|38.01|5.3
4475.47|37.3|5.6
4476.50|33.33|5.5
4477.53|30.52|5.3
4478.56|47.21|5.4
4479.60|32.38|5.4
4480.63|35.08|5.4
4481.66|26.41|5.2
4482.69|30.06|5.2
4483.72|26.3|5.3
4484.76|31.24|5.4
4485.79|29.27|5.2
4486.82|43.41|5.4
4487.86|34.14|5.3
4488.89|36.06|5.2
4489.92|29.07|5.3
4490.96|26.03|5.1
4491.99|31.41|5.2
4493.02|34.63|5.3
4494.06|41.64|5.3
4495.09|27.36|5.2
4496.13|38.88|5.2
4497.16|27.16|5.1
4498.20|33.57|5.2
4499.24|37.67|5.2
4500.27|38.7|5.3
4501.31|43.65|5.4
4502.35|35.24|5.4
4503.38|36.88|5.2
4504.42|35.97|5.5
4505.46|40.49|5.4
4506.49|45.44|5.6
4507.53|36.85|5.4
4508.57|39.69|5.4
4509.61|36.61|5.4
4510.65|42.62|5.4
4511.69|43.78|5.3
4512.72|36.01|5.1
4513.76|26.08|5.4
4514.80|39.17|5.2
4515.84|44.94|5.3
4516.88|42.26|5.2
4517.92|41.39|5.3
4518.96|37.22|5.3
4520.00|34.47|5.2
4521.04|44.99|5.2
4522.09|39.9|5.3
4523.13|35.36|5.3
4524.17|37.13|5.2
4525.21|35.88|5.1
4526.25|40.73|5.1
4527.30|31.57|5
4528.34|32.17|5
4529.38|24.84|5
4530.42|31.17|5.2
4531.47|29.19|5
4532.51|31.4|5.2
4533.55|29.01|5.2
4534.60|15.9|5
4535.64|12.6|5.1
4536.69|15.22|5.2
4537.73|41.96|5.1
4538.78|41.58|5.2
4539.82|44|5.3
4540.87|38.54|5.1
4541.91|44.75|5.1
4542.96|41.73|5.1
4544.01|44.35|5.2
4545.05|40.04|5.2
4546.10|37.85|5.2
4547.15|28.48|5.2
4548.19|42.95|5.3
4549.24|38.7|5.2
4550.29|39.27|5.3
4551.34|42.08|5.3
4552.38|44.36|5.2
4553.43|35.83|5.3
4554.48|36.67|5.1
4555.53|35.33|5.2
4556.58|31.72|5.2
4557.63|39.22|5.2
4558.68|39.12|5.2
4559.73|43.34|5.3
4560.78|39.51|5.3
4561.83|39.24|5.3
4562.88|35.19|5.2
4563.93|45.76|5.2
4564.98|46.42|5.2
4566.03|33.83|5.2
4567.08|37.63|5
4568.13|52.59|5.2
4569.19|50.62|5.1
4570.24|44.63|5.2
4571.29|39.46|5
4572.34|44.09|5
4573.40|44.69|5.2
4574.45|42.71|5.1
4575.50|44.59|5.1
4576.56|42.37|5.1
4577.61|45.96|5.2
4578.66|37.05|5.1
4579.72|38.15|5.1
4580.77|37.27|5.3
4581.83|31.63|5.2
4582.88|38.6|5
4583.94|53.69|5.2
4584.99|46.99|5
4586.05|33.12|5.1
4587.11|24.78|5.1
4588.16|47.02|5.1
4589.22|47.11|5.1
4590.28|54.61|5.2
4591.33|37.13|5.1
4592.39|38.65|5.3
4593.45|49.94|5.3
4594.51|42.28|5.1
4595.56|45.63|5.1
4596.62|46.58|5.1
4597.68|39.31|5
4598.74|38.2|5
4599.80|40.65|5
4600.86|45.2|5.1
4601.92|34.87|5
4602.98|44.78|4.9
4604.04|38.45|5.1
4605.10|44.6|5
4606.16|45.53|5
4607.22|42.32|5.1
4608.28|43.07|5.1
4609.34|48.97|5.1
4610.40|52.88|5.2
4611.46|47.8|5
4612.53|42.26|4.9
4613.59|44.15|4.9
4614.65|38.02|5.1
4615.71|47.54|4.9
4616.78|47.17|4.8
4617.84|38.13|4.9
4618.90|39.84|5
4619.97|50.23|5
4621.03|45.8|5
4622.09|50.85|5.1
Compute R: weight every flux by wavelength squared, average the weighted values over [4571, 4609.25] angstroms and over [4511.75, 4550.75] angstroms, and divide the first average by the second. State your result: 1.2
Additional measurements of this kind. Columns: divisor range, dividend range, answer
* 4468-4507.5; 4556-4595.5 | 1.25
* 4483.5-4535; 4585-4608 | 1.24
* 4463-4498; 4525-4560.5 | 1.10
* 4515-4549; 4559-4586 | 1.21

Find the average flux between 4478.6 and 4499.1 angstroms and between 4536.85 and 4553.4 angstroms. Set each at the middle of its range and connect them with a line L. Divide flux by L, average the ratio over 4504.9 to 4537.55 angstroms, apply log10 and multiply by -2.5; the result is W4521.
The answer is 0.060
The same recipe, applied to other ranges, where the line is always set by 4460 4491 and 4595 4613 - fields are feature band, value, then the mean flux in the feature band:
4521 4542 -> 0.140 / 32.7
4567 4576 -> -0.105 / 44.9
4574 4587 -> 0.028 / 40.5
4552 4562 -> 0.033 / 38.3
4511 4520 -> -0.083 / 38.7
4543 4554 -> -0.021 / 39.5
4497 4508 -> -0.090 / 37.7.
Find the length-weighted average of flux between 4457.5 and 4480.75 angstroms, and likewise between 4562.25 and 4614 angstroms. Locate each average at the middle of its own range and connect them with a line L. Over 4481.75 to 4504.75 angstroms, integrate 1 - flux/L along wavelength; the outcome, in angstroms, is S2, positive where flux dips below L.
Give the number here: 0.2 angstroms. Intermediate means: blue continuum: 32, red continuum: 42.7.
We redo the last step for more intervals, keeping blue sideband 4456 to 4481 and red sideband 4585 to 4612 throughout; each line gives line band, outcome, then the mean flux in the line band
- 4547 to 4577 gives -0.92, 40.9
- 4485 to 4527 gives -3.11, 37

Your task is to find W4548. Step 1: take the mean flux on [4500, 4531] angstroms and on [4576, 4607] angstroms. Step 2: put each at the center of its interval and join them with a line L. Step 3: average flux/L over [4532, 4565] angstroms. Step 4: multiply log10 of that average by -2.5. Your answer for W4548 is 0.08 mag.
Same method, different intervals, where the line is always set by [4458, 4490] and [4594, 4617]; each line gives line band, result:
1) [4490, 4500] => 0.028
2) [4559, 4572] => -0.058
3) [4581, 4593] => 0.022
